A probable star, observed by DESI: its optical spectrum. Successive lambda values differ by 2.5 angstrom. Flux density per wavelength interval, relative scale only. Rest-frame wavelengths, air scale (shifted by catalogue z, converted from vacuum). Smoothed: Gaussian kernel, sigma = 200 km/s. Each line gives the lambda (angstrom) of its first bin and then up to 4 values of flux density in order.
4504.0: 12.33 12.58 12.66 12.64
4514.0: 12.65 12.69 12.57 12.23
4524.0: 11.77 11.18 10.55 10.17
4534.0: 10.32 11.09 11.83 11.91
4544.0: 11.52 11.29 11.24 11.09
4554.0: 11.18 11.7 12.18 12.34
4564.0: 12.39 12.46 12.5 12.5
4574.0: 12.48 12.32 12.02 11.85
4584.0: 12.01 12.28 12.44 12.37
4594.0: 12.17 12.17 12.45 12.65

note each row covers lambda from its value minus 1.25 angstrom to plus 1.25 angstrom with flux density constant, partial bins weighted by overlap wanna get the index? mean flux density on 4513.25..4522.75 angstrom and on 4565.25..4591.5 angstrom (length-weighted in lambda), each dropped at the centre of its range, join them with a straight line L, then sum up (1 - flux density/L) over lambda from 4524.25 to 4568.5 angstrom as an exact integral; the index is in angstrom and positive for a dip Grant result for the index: 3.4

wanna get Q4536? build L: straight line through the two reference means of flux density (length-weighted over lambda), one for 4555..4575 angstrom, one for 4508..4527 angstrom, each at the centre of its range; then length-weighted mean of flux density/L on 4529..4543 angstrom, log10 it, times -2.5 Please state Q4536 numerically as 0.12 mag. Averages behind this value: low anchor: 12.3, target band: 11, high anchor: 12.3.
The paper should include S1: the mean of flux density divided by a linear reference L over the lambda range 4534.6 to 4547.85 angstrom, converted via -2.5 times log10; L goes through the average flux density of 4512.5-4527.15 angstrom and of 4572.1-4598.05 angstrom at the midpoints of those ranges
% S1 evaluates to 0.07 mag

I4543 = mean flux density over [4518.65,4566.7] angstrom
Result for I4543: 11.5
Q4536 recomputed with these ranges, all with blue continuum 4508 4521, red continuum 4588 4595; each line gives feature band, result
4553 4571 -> 0.03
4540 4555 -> 0.10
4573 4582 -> 0.02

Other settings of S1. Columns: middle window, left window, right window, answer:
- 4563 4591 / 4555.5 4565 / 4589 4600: -0.01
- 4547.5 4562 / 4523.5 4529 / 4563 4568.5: 0.05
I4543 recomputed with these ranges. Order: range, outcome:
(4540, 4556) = 11.4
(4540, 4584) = 11.9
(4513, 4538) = 11.5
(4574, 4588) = 12.1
